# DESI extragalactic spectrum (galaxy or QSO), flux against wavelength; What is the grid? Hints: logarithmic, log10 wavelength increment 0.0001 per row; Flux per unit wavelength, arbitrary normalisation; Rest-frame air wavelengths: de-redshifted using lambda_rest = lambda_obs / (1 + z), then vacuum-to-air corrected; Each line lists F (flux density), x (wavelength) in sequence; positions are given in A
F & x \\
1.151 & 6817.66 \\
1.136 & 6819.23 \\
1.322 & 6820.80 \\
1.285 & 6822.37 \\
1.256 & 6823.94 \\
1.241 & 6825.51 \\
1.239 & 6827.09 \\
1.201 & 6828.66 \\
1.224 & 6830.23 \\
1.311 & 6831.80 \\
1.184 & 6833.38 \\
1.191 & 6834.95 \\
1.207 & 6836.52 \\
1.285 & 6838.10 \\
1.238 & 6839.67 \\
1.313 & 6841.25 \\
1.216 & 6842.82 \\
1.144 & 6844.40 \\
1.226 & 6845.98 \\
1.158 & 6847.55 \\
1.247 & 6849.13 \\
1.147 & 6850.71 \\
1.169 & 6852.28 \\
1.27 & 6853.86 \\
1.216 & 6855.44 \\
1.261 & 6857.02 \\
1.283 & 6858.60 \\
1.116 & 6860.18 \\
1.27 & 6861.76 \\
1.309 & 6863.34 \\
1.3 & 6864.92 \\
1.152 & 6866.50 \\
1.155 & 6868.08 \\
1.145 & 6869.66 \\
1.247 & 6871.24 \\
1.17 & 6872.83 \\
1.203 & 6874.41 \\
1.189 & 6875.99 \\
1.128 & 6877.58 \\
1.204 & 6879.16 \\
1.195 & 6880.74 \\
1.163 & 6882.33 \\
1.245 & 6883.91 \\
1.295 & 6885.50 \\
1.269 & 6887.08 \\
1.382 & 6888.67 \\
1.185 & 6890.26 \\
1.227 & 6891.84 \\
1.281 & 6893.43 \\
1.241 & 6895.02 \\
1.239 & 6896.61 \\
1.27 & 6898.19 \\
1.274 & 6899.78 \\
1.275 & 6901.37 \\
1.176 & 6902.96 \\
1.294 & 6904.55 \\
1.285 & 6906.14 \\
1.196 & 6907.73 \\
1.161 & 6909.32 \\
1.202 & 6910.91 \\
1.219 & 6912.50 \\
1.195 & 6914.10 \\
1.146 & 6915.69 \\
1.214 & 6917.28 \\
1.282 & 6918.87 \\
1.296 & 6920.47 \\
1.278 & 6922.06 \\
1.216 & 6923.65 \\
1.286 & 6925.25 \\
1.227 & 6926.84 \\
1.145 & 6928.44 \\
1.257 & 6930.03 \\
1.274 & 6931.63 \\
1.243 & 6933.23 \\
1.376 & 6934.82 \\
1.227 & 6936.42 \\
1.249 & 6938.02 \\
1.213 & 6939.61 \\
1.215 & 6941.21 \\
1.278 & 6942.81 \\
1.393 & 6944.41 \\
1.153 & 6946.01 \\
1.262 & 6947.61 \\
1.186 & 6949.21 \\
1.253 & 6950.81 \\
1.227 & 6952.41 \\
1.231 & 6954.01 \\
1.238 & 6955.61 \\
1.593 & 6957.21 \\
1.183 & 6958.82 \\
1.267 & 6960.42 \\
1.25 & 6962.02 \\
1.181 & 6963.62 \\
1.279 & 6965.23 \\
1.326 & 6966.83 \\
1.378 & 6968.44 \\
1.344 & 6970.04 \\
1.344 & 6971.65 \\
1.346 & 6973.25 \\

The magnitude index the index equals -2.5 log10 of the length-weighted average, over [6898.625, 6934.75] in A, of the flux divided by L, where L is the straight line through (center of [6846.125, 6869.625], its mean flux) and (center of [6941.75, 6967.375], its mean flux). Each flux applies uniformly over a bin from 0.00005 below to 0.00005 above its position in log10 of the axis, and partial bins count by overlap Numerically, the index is 0.01 mag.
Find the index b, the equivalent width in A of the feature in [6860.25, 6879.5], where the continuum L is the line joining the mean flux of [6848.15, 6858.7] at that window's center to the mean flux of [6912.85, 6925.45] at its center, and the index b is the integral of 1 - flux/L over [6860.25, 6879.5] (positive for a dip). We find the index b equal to 0.36 A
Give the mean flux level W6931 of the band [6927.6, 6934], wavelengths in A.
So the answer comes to 1.23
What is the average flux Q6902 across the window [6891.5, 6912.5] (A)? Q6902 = 1.24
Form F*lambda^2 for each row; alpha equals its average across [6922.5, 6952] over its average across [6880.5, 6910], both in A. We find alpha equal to 1.01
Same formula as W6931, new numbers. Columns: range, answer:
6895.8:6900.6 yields 1.26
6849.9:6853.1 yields 1.16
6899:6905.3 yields 1.25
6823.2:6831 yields 1.23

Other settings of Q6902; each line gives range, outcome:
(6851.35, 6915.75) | 1.23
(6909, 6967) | 1.25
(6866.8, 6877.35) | 1.18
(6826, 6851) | 1.22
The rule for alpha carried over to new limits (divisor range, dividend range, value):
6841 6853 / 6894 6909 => 1.06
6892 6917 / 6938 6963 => 1.04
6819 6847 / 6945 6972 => 1.07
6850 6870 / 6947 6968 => 1.07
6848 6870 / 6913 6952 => 1.04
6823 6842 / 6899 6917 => 1.00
